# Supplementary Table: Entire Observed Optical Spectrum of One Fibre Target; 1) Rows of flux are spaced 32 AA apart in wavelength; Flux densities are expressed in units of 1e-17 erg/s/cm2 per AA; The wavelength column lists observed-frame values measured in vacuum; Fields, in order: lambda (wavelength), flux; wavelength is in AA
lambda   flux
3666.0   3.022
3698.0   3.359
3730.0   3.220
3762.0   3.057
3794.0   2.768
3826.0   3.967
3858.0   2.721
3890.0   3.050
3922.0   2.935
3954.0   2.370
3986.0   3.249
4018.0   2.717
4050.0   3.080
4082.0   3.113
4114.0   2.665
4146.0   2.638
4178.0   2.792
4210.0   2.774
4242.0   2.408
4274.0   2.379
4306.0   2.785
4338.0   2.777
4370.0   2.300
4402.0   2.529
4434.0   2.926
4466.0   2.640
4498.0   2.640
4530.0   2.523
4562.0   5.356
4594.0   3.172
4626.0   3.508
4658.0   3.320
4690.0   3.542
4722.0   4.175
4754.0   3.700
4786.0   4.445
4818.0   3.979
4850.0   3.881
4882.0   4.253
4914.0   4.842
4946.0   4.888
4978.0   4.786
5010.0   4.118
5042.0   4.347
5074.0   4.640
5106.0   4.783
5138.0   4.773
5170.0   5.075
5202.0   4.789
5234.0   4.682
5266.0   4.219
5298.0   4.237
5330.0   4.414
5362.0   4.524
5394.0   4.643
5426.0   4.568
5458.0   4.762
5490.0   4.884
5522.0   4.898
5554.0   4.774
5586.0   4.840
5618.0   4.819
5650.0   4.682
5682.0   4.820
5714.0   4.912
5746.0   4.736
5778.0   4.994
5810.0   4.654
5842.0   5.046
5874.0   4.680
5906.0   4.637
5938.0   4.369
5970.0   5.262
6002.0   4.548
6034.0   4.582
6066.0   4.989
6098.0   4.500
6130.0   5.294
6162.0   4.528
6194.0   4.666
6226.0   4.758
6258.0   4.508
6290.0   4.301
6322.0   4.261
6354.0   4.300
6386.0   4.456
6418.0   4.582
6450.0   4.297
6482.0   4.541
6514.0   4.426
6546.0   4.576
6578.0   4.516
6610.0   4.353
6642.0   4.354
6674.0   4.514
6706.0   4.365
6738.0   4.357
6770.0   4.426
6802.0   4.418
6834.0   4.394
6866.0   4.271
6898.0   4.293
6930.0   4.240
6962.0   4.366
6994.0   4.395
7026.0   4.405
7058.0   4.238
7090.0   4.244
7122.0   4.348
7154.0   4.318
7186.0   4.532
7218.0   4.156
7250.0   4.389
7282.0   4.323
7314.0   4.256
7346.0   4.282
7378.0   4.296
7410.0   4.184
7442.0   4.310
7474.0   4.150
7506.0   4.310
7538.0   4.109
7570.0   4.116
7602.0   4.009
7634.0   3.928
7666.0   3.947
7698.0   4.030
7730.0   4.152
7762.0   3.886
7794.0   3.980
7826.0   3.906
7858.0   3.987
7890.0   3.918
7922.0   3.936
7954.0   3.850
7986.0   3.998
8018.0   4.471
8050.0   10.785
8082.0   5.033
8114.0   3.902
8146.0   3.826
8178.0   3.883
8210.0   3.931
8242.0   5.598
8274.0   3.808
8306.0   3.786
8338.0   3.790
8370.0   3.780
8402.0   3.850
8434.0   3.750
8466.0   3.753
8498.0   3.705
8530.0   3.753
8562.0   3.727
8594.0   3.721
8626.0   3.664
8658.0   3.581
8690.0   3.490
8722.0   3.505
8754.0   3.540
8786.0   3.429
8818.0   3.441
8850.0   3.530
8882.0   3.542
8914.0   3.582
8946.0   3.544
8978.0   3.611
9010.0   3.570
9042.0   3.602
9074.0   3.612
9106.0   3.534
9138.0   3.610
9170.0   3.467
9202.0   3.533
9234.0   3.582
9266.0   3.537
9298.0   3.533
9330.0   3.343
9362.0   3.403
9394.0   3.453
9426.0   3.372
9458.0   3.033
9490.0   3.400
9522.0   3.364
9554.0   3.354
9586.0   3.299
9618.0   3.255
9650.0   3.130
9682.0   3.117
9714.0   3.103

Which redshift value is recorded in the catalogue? 0.22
